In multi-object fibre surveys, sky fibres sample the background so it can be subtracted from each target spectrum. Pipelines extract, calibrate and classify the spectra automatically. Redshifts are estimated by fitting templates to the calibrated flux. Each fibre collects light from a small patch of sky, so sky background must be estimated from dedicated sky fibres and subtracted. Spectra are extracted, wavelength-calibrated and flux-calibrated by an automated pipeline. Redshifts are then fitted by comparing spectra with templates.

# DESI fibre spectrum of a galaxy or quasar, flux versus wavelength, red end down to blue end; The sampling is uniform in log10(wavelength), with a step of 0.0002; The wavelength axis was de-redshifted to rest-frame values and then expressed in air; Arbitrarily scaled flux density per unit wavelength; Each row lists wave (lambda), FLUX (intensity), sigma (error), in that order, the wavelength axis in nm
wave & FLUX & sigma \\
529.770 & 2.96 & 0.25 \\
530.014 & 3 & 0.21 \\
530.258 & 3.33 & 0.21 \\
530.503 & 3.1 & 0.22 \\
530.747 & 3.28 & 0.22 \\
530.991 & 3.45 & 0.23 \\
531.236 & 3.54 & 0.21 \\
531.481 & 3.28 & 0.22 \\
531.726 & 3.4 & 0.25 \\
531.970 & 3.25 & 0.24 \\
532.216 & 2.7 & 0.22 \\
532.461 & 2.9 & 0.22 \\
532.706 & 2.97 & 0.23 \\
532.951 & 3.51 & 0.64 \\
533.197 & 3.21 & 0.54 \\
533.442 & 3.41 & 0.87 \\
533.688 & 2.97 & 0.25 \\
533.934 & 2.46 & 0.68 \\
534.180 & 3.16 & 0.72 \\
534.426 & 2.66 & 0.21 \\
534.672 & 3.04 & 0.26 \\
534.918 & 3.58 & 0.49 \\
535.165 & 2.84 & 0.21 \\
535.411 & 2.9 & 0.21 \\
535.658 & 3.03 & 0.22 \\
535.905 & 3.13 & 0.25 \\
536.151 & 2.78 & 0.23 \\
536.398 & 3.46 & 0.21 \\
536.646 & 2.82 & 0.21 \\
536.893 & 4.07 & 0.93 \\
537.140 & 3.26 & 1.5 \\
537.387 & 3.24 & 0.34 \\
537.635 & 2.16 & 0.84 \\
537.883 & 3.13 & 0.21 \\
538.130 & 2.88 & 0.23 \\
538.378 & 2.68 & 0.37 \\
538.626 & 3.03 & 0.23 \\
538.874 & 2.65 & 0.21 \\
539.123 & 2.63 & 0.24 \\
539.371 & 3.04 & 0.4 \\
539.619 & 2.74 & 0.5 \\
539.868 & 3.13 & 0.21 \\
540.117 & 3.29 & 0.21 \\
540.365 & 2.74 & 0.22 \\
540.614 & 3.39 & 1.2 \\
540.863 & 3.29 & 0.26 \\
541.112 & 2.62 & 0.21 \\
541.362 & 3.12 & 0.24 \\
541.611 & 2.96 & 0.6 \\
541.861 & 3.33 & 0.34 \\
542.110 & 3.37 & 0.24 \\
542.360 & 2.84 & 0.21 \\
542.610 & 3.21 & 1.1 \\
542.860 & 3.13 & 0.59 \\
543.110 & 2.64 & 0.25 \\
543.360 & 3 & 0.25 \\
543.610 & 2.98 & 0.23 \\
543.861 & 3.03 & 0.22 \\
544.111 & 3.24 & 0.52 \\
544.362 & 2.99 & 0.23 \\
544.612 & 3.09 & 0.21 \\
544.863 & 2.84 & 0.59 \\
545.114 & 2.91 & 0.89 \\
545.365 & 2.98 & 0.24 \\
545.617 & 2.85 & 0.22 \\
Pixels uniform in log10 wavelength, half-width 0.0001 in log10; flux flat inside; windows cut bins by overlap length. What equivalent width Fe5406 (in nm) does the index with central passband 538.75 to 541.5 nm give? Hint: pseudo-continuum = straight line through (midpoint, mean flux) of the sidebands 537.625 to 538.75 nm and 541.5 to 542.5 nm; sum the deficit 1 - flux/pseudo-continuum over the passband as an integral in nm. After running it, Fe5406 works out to 0.02 nm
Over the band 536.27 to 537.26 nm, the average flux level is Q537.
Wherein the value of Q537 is 3.4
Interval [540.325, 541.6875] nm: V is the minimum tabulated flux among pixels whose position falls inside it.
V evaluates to 2.62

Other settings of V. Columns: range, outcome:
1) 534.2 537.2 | 2.66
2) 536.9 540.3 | 2.16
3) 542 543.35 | 2.64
